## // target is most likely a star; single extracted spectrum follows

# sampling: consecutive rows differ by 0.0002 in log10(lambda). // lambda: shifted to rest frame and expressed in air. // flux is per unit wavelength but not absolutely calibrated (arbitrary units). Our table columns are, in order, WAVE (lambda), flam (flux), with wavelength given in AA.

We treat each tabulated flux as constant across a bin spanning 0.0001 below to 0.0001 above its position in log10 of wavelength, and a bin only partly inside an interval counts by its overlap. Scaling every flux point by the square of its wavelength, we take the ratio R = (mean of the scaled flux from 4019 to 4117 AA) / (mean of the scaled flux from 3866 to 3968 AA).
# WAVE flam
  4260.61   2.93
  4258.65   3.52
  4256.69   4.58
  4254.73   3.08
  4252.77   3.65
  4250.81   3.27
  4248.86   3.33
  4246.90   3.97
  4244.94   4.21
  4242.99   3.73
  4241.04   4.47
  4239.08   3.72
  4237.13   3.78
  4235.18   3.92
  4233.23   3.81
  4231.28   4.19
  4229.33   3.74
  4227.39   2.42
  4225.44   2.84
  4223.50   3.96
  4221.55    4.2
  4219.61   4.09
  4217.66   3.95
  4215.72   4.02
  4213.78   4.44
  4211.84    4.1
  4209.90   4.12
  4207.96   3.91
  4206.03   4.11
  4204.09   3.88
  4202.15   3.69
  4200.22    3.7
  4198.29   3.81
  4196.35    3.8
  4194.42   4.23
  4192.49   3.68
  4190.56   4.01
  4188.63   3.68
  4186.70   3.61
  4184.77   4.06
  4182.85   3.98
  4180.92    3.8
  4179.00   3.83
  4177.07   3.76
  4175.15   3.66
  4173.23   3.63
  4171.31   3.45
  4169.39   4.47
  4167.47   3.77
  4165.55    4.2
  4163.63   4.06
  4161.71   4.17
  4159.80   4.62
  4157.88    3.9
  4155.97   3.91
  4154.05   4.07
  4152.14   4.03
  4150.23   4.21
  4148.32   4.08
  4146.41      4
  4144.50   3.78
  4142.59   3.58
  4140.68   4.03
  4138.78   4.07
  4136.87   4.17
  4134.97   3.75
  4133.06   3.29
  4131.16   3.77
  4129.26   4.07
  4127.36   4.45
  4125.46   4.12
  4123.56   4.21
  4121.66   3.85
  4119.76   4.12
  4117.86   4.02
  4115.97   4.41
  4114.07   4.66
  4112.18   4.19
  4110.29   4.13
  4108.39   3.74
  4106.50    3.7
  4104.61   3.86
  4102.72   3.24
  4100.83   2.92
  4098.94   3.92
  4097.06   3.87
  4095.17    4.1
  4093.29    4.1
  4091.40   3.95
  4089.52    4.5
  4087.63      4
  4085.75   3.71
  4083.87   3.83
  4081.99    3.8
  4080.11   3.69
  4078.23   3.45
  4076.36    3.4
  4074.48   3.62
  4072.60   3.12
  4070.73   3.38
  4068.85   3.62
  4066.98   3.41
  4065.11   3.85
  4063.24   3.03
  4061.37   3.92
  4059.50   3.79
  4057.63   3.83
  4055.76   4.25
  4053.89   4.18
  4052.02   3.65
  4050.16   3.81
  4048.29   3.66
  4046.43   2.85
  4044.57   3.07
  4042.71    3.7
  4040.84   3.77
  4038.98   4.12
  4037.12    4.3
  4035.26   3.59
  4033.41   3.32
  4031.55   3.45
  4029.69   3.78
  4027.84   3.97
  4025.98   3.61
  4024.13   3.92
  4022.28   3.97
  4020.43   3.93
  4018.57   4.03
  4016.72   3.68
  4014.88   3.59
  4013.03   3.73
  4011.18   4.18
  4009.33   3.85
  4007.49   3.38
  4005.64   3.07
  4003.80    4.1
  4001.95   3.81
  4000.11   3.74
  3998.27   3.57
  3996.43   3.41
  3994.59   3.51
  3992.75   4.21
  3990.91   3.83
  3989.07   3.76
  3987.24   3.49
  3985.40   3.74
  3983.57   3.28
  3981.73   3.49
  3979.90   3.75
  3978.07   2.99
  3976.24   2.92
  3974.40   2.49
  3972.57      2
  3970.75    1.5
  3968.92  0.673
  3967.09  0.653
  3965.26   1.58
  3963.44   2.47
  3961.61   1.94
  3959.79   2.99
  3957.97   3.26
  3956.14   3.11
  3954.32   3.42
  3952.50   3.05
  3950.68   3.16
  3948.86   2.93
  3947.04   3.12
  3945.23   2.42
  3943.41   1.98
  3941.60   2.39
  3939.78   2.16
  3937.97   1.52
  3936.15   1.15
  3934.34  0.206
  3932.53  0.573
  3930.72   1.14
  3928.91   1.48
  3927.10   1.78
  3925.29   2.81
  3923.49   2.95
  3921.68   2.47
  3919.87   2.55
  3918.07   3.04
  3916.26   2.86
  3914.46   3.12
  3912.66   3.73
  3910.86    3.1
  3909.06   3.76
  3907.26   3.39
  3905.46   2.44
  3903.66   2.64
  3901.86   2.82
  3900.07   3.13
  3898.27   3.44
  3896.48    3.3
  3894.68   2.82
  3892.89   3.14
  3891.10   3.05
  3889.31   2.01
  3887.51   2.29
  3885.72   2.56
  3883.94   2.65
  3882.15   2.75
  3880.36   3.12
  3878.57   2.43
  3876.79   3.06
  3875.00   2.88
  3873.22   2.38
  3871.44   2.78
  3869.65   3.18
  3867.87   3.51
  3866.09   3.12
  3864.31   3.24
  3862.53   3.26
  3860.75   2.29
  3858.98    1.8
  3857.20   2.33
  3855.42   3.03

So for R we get 1.6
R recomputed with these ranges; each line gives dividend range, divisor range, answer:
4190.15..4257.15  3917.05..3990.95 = 1.80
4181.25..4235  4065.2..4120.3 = 1.07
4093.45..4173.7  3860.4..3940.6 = 1.70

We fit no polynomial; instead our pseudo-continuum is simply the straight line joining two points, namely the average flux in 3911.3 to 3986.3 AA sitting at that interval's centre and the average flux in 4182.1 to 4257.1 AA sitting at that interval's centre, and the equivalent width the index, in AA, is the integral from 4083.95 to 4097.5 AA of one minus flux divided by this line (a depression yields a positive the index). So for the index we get -3.7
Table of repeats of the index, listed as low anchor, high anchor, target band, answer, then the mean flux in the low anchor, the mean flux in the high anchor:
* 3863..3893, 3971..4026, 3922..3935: 6.2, 2.83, 3.54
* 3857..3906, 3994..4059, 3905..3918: -0.9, 2.81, 3.73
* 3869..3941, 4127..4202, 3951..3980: 4.8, 2.56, 3.92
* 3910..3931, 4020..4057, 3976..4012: -3.2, 2.63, 3.74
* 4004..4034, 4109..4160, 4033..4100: 2.3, 3.73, 4.04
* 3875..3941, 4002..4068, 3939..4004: 5.1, 2.54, 3.72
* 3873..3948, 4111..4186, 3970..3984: 0.7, 2.54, 4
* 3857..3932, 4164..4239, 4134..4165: -3.1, 2.77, 3.85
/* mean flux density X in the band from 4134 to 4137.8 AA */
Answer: 3.96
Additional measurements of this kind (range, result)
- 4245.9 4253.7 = 3.55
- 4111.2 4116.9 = 4.42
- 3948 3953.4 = 3.05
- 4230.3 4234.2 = 4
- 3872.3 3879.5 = 2.69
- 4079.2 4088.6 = 3.81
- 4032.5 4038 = 3.74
